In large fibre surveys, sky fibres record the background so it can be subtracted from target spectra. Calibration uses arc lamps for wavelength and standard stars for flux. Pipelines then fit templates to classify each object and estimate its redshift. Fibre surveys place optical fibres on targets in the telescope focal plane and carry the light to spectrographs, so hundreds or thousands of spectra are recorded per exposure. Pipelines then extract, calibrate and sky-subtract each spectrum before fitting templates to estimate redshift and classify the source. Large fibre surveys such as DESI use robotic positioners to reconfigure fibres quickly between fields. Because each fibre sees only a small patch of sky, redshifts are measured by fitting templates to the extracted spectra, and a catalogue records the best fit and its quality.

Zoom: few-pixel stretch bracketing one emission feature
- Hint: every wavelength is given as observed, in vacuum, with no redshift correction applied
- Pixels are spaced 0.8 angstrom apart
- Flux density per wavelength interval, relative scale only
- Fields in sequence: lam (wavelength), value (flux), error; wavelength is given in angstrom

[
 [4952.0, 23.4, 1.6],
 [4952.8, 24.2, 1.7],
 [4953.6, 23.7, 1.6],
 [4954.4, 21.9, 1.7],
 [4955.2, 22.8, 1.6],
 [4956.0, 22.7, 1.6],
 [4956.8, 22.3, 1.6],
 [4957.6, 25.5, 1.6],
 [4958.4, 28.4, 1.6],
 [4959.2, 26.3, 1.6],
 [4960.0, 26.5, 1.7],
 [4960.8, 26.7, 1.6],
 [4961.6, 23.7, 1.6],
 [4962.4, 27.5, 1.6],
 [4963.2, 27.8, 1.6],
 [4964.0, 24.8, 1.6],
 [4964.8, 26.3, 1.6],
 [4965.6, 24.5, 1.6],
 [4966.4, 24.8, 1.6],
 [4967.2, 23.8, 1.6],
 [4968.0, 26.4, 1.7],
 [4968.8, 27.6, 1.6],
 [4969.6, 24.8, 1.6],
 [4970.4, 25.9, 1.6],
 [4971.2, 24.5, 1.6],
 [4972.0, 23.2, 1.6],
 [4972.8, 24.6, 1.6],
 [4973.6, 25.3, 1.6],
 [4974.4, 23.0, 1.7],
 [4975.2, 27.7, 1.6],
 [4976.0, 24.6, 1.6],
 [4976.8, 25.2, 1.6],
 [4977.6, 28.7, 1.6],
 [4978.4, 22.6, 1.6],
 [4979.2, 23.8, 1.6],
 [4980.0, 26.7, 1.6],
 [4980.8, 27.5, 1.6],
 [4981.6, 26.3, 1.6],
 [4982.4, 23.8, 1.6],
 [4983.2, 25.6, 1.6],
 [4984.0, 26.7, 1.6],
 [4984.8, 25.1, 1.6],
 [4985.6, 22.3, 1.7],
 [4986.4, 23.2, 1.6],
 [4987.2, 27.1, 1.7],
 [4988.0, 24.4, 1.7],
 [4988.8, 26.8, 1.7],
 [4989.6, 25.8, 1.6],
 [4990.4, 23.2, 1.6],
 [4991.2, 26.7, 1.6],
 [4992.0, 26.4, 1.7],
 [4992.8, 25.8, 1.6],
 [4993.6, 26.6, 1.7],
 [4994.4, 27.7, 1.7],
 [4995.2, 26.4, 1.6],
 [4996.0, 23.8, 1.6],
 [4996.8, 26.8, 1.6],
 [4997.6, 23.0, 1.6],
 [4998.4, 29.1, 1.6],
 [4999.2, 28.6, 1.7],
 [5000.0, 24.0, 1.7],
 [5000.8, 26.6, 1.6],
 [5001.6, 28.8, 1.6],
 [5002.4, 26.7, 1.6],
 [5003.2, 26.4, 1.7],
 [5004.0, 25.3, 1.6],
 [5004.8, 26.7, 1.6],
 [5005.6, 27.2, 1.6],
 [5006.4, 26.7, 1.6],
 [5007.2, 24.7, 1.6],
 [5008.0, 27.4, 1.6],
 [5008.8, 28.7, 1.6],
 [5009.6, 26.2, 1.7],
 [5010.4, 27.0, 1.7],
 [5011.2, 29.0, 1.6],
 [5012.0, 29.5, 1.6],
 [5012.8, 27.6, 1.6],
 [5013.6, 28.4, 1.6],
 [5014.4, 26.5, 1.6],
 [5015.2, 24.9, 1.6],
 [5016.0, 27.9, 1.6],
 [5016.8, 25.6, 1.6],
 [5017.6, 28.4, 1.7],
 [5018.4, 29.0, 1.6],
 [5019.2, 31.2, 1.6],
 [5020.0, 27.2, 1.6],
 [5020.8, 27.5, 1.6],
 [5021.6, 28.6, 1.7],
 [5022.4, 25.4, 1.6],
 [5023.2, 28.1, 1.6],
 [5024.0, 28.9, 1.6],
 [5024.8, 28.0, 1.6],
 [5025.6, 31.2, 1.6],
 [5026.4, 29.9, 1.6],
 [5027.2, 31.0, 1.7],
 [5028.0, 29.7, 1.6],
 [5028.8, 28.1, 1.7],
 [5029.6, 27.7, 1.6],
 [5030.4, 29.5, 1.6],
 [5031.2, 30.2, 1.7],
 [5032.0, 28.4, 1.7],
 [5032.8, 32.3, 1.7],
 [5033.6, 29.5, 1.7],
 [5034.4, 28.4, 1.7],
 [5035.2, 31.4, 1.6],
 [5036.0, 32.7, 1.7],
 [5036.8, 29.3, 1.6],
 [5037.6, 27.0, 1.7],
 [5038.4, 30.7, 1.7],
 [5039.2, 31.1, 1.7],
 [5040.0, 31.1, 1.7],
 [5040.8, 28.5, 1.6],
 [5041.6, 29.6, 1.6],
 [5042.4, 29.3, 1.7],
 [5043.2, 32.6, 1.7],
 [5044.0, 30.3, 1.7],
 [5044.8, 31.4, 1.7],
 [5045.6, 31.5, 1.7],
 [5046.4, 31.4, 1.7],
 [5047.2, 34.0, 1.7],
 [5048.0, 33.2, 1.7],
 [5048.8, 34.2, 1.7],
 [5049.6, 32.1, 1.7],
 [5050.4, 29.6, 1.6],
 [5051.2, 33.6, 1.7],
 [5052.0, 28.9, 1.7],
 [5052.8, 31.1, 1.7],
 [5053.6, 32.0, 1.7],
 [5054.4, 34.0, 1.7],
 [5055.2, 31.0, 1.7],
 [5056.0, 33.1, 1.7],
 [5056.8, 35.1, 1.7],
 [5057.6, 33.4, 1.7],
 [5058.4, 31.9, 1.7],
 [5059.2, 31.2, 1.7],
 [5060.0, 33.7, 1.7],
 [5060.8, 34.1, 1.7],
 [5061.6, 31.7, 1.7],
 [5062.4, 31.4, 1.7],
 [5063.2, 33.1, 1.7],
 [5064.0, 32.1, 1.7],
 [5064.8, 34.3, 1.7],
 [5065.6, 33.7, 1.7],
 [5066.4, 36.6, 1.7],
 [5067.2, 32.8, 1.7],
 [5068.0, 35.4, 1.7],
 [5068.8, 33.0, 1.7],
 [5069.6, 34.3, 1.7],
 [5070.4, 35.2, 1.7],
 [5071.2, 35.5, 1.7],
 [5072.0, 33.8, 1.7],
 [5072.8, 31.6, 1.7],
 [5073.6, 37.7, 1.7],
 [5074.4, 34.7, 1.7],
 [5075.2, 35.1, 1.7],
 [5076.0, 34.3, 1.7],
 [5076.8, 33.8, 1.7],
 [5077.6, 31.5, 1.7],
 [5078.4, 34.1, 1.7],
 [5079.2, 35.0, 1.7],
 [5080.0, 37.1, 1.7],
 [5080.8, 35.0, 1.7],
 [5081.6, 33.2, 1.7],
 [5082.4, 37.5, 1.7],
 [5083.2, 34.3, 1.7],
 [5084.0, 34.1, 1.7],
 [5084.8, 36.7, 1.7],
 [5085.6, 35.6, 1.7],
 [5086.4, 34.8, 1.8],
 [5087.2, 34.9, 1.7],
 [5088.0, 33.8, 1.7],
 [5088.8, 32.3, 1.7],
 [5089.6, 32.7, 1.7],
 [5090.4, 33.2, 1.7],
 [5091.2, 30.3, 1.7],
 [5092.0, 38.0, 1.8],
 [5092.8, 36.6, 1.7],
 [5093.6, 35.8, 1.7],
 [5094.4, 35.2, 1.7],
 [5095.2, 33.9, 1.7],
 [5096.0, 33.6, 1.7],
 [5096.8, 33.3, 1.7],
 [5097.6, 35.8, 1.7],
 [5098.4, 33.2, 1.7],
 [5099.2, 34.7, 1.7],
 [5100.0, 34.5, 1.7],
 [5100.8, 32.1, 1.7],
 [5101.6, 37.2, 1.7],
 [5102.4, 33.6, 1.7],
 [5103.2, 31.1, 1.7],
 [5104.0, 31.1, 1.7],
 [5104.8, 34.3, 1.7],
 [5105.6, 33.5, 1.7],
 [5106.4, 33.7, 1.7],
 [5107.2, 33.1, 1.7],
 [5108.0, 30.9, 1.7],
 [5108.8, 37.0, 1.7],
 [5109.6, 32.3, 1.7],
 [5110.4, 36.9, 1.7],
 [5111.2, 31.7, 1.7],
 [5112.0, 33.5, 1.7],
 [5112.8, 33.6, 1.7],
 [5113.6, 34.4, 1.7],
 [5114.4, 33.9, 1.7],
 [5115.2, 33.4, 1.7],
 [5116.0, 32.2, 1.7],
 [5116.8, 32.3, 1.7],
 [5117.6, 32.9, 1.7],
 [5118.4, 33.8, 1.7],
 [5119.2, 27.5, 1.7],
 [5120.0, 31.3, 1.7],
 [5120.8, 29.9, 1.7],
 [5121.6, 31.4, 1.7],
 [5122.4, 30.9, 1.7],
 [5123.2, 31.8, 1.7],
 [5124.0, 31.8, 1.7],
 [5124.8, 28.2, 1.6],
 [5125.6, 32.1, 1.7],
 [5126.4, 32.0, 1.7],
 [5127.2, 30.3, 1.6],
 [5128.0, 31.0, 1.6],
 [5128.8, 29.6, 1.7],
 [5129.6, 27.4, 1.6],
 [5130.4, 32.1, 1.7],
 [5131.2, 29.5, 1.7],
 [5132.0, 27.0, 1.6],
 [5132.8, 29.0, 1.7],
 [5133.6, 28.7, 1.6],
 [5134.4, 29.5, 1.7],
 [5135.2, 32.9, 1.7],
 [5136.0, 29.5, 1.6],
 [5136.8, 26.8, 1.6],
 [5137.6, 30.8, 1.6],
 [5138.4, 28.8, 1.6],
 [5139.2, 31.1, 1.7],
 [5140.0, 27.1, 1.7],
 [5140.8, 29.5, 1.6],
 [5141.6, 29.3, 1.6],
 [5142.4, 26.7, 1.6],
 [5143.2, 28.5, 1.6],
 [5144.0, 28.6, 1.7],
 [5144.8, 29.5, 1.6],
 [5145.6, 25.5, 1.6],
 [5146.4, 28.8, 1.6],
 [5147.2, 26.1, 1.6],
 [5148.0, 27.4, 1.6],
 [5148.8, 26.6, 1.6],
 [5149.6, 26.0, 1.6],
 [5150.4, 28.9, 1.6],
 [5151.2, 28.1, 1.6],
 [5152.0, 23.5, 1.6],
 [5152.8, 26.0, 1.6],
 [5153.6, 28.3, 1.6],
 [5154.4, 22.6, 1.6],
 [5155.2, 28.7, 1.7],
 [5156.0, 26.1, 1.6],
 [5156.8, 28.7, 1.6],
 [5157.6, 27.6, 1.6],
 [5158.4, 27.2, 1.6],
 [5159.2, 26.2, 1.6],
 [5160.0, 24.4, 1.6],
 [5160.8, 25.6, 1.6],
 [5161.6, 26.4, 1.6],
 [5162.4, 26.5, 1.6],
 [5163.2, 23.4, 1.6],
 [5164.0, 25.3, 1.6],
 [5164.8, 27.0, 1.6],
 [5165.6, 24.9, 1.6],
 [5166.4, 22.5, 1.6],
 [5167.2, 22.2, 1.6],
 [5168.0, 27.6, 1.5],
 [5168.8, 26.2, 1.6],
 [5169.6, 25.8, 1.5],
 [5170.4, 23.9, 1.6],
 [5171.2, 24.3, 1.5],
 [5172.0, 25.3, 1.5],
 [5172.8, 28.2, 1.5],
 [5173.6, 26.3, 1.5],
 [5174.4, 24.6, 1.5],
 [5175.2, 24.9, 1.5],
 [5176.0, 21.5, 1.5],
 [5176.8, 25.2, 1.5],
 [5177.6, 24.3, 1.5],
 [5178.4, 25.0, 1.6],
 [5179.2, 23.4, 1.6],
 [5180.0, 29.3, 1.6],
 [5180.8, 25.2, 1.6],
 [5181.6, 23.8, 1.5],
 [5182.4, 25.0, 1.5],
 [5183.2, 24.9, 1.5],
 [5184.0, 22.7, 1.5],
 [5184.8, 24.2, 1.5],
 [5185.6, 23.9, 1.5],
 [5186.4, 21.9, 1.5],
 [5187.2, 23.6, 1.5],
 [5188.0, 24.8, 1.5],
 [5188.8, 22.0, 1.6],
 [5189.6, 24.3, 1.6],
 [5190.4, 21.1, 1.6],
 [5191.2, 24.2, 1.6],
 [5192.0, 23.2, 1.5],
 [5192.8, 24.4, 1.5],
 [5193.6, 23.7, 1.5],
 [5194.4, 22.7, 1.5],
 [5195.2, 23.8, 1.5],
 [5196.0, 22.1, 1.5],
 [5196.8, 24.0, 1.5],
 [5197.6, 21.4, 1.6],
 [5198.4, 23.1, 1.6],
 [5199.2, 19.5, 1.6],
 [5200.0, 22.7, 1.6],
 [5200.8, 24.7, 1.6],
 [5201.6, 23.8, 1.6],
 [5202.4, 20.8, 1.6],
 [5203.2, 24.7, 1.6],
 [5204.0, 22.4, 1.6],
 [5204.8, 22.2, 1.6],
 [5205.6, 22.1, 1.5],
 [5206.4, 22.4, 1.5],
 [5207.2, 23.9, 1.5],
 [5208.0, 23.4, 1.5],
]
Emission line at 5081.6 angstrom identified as C III]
